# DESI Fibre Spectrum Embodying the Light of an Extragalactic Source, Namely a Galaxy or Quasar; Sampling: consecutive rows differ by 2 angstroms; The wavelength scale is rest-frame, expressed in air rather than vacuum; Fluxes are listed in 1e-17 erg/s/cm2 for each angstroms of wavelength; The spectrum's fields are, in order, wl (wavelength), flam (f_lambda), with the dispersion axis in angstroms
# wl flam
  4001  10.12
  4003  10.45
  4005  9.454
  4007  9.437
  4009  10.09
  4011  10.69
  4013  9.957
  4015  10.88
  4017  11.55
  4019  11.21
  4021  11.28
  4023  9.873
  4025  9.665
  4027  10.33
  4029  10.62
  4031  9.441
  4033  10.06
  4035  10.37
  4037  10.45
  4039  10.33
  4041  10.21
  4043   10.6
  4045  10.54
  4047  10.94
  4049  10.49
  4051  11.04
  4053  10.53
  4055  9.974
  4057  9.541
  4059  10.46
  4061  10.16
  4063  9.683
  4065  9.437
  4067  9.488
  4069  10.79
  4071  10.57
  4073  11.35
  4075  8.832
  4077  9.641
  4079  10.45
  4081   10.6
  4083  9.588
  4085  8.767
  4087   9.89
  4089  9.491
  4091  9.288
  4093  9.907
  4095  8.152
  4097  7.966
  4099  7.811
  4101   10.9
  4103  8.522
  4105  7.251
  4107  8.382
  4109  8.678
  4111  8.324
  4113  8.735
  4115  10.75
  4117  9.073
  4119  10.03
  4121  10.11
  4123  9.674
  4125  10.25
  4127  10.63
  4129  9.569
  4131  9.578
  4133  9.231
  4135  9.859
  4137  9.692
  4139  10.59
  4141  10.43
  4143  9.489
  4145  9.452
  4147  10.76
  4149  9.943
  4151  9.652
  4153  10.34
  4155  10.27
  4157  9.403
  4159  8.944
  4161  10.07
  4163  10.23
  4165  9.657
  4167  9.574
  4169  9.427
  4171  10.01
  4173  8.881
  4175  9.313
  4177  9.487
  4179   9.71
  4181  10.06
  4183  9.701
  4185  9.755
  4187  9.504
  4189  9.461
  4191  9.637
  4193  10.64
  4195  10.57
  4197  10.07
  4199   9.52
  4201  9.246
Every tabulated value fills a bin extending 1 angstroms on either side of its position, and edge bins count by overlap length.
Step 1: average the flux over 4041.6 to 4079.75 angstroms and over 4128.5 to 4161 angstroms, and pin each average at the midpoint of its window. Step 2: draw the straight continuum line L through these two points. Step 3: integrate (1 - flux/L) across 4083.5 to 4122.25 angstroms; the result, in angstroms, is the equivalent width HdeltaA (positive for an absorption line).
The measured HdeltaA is 3.7 angstroms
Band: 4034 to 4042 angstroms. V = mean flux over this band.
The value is 10.3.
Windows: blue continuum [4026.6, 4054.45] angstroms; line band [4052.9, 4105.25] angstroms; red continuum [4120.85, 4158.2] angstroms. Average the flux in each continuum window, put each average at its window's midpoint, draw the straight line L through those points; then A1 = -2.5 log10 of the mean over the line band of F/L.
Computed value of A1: 0.07 mag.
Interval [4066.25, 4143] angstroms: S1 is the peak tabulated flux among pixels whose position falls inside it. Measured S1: 11.35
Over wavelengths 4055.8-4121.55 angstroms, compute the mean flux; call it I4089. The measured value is 9.47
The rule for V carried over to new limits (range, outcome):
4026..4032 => 10.1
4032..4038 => 10.3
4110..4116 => 9.27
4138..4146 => 9.99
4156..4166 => 9.66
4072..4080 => 10.1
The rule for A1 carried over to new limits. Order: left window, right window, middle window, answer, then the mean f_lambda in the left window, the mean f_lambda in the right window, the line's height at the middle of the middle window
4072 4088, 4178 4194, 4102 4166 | 0.026 mag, 9.89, 9.81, 9.85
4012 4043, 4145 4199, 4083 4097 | 0.109 mag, 10.4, 9.8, 10.2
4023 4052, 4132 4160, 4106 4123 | 0.081 mag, 10.3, 9.86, 10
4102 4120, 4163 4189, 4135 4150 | -0.092 mag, 8.86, 9.61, 9.22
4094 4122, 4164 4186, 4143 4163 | -0.056 mag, 8.91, 9.6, 9.37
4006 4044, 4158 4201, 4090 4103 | 0.126 mag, 10.4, 9.71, 10.1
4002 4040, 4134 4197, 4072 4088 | 0.025 mag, 10.3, 9.83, 10.1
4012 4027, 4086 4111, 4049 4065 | -0.044 mag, 10.6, 8.83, 9.77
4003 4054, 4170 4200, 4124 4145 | 0.006 mag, 10.4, 9.75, 9.96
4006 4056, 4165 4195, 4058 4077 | 0.019 mag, 10.4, 9.68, 10.2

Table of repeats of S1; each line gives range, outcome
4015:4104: 11.55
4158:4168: 10.23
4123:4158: 10.76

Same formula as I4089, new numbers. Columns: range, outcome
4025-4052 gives 10.4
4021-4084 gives 10.2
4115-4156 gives 9.95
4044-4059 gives 10.4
